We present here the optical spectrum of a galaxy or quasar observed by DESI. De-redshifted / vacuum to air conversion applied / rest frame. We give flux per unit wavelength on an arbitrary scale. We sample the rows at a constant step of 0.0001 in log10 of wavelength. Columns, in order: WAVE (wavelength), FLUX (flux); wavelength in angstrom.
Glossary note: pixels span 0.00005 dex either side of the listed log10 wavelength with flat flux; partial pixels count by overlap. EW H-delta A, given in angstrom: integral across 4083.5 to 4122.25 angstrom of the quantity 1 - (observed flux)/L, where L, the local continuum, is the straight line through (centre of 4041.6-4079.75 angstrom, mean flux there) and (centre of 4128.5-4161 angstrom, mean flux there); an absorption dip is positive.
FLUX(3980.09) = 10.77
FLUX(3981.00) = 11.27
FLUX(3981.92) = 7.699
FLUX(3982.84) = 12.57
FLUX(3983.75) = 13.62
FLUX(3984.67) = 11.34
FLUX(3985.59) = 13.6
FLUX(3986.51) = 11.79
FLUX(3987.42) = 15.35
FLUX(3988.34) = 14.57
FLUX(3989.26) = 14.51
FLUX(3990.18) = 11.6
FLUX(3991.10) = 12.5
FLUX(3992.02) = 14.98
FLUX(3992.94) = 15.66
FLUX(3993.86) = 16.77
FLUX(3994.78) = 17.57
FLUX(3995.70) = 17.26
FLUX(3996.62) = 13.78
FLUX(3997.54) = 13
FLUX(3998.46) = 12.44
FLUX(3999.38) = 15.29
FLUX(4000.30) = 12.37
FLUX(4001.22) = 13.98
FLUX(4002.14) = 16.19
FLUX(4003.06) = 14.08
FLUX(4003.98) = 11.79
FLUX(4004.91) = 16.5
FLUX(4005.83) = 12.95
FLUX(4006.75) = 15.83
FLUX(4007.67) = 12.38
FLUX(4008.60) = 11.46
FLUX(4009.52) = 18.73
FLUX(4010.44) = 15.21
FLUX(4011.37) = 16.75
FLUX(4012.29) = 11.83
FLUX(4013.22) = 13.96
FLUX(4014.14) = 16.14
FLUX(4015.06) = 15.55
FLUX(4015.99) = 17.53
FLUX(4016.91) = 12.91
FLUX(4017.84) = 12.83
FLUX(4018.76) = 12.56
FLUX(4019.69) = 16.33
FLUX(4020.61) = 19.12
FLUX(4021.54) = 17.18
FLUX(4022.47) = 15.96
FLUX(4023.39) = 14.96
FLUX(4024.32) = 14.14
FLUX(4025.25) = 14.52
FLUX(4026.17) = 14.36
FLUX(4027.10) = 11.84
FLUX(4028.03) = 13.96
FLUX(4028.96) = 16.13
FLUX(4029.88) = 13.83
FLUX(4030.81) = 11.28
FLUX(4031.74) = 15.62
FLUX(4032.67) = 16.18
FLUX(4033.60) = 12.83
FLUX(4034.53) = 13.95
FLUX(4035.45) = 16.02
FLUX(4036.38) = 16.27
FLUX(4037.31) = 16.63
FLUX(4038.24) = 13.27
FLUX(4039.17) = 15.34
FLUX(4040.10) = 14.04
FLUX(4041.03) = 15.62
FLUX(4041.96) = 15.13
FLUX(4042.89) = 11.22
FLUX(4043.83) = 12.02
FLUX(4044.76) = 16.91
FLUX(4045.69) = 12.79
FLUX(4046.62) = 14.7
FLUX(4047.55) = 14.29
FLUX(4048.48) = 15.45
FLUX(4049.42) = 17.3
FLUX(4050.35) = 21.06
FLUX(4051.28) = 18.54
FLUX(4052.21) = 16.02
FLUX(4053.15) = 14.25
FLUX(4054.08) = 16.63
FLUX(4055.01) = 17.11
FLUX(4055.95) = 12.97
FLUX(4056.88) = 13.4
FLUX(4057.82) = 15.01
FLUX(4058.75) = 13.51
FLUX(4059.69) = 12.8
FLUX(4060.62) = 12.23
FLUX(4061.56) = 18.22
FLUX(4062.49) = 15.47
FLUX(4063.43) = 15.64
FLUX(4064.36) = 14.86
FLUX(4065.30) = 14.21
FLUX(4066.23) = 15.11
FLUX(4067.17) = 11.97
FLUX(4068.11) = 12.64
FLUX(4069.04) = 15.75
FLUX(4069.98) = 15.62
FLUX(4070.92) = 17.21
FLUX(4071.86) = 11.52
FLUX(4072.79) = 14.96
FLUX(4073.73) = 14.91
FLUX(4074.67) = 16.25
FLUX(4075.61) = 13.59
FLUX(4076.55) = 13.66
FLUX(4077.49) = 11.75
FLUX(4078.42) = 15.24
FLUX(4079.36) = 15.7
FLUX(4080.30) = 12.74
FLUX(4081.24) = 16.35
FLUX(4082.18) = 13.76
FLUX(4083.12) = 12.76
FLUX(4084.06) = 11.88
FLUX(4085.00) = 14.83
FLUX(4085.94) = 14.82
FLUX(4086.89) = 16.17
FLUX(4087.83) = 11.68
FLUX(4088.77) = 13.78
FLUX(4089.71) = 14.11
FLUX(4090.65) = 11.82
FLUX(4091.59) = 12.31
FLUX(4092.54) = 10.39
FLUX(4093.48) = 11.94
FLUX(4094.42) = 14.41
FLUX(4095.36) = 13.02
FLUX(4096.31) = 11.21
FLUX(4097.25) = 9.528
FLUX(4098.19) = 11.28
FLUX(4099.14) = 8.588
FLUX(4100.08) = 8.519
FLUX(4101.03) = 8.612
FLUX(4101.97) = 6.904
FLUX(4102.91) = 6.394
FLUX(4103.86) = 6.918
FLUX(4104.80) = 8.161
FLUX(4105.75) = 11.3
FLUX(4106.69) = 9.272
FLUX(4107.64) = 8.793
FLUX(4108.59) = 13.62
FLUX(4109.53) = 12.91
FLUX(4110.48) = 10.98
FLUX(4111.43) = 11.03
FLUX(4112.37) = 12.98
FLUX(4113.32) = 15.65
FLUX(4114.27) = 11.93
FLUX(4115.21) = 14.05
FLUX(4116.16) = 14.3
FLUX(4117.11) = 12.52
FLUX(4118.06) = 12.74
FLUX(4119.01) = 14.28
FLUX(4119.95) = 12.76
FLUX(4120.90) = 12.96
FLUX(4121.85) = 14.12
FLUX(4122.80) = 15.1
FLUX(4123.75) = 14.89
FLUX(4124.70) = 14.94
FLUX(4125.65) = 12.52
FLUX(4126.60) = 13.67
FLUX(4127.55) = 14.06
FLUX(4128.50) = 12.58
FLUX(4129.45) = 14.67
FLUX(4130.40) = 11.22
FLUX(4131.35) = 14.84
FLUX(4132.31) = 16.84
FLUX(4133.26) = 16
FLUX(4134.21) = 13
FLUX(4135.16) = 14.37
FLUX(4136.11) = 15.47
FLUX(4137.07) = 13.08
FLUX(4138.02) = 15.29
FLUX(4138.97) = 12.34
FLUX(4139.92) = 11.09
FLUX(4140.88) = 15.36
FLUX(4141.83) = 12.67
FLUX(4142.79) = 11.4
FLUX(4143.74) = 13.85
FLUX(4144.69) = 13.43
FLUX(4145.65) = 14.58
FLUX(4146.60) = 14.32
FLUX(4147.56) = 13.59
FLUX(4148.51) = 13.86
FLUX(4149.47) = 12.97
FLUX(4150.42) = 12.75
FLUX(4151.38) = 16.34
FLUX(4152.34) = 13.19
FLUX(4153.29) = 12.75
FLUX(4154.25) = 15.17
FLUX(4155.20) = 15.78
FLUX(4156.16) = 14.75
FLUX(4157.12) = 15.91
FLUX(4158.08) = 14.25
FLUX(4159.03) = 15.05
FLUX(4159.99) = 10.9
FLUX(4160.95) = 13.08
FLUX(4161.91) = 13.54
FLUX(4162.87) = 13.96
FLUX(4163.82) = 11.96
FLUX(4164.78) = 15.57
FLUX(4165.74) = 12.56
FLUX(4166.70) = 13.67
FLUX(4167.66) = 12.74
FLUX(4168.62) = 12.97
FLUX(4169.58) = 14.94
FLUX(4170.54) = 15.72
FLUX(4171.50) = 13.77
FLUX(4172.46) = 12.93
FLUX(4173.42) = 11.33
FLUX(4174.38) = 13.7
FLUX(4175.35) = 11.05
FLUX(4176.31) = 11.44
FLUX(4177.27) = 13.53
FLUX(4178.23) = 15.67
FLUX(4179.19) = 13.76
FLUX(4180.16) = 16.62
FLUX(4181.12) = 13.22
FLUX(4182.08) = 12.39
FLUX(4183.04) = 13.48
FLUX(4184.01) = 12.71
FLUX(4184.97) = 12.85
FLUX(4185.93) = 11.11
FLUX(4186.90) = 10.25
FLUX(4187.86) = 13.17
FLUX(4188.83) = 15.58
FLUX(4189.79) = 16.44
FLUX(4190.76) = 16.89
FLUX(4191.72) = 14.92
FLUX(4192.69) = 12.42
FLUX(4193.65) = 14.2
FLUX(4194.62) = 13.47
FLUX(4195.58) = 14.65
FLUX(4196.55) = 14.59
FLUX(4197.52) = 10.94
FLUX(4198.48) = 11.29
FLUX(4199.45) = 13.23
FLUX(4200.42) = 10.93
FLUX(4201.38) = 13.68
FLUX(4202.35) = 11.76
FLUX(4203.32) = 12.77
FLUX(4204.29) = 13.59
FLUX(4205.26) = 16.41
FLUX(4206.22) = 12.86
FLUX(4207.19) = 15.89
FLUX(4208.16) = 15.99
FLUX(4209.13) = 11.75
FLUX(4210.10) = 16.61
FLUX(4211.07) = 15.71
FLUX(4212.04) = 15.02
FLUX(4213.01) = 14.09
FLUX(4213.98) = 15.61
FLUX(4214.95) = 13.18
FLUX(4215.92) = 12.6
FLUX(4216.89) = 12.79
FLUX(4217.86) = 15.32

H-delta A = 6.96 angstrom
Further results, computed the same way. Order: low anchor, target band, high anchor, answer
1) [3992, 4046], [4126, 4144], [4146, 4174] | 0.3 angstrom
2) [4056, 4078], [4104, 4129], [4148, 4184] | 2.3 angstrom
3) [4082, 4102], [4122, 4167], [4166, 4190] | -3.8 angstrom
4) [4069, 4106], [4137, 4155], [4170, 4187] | -1.0 angstrom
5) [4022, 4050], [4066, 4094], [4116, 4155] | 0.8 angstrom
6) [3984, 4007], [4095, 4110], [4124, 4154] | 4.6 angstrom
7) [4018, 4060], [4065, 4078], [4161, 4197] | 0.4 angstrom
